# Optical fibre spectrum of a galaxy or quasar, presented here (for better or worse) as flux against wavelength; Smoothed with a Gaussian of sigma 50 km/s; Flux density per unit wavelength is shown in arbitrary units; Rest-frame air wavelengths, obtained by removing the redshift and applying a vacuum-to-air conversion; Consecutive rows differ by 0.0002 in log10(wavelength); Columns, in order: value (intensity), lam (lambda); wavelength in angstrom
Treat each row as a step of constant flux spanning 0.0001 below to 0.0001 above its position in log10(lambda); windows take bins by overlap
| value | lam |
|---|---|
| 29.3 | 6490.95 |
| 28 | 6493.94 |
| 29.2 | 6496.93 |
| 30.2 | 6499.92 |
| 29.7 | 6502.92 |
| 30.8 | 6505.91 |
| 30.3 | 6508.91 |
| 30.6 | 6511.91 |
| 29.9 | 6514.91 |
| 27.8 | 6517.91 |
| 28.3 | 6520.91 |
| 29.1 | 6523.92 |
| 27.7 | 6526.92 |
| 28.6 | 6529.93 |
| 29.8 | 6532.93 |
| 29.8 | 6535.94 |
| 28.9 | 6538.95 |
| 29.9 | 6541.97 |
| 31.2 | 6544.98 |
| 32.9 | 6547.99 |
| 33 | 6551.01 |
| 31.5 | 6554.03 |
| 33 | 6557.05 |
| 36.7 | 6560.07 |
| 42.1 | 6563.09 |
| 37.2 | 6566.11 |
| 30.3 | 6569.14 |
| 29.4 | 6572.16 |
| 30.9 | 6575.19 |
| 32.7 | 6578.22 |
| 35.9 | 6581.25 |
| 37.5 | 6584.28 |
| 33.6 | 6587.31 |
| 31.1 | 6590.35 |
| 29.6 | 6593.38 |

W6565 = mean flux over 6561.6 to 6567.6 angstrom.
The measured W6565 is 39.7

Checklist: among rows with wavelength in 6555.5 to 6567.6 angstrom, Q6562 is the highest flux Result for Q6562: 42.1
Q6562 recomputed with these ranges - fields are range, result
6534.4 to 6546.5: 31.2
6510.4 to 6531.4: 30.6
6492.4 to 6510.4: 30.8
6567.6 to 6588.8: 37.5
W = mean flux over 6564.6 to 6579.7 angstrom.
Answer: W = 32.1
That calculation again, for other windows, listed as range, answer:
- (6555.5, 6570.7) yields 35.8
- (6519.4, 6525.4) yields 28.7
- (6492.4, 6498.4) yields 28.6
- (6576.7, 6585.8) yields 35.4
